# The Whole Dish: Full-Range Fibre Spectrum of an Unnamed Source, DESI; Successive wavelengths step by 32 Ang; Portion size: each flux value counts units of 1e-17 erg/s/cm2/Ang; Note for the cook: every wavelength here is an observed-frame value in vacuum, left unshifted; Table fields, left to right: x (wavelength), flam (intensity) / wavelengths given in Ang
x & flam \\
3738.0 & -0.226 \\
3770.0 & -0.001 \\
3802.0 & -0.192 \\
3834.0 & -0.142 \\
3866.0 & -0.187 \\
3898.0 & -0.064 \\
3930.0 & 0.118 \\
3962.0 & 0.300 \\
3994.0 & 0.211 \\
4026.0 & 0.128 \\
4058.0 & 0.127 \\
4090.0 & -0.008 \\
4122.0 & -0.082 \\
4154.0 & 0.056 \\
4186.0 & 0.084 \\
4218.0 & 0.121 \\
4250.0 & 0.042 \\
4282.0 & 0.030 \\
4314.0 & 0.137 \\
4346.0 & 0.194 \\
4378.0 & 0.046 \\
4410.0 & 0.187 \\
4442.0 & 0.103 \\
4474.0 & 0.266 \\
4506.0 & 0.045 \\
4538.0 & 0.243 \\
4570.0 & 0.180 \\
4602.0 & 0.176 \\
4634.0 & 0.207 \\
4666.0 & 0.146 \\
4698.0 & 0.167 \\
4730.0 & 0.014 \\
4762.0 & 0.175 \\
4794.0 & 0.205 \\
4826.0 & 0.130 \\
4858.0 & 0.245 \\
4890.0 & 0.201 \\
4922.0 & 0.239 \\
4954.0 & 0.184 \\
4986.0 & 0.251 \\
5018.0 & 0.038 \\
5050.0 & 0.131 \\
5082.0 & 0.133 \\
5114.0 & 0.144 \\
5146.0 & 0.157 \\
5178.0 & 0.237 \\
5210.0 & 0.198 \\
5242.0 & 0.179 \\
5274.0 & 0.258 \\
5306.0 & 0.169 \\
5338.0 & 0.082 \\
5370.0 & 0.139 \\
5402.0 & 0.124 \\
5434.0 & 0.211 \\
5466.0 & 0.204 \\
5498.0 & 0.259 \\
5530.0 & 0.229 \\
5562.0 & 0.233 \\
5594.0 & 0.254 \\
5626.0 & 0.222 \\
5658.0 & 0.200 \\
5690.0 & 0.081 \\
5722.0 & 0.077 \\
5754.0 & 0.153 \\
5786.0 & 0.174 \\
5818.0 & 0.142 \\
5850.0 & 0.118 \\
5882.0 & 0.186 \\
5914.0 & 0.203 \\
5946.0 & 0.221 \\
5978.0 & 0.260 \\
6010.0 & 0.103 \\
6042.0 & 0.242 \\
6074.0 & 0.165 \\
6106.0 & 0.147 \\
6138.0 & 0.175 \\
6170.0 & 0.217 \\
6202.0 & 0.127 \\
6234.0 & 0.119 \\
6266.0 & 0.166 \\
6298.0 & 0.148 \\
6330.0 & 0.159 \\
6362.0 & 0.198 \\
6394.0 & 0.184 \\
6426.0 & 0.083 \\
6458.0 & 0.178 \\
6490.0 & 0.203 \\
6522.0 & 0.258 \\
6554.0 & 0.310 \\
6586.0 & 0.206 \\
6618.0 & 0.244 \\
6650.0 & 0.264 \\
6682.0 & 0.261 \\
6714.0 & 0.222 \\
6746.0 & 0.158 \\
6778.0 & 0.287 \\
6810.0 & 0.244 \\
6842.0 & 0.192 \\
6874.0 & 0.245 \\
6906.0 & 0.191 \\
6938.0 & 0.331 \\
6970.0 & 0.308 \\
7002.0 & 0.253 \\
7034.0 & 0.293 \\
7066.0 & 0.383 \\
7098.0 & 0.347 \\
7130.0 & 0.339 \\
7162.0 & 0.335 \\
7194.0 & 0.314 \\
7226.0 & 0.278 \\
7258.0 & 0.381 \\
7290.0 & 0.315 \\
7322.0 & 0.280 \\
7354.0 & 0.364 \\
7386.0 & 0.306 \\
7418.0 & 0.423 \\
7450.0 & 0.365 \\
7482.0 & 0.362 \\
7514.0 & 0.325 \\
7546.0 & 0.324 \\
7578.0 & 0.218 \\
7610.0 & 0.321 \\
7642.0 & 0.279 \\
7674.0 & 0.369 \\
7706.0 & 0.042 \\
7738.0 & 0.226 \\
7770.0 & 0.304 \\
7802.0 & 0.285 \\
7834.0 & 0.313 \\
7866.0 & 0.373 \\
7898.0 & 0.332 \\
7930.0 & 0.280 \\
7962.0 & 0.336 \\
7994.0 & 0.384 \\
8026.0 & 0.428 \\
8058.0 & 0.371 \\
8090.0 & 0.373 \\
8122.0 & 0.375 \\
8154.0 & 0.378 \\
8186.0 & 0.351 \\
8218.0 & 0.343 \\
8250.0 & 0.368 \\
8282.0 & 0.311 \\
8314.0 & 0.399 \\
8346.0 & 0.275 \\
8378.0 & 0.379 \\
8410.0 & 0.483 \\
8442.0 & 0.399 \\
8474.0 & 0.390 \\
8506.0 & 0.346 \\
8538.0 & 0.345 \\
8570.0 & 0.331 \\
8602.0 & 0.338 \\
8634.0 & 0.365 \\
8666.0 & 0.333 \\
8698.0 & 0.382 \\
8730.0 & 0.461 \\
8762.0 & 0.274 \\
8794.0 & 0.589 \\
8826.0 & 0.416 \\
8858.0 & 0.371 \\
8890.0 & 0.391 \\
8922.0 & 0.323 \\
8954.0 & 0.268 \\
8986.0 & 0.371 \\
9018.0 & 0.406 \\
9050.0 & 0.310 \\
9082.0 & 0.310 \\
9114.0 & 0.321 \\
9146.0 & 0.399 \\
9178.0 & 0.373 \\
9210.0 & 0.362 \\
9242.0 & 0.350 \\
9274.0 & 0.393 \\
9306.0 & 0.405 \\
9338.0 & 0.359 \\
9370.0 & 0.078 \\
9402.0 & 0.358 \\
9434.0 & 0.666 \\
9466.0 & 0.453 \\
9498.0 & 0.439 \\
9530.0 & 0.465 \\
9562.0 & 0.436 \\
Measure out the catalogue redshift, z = 0.758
